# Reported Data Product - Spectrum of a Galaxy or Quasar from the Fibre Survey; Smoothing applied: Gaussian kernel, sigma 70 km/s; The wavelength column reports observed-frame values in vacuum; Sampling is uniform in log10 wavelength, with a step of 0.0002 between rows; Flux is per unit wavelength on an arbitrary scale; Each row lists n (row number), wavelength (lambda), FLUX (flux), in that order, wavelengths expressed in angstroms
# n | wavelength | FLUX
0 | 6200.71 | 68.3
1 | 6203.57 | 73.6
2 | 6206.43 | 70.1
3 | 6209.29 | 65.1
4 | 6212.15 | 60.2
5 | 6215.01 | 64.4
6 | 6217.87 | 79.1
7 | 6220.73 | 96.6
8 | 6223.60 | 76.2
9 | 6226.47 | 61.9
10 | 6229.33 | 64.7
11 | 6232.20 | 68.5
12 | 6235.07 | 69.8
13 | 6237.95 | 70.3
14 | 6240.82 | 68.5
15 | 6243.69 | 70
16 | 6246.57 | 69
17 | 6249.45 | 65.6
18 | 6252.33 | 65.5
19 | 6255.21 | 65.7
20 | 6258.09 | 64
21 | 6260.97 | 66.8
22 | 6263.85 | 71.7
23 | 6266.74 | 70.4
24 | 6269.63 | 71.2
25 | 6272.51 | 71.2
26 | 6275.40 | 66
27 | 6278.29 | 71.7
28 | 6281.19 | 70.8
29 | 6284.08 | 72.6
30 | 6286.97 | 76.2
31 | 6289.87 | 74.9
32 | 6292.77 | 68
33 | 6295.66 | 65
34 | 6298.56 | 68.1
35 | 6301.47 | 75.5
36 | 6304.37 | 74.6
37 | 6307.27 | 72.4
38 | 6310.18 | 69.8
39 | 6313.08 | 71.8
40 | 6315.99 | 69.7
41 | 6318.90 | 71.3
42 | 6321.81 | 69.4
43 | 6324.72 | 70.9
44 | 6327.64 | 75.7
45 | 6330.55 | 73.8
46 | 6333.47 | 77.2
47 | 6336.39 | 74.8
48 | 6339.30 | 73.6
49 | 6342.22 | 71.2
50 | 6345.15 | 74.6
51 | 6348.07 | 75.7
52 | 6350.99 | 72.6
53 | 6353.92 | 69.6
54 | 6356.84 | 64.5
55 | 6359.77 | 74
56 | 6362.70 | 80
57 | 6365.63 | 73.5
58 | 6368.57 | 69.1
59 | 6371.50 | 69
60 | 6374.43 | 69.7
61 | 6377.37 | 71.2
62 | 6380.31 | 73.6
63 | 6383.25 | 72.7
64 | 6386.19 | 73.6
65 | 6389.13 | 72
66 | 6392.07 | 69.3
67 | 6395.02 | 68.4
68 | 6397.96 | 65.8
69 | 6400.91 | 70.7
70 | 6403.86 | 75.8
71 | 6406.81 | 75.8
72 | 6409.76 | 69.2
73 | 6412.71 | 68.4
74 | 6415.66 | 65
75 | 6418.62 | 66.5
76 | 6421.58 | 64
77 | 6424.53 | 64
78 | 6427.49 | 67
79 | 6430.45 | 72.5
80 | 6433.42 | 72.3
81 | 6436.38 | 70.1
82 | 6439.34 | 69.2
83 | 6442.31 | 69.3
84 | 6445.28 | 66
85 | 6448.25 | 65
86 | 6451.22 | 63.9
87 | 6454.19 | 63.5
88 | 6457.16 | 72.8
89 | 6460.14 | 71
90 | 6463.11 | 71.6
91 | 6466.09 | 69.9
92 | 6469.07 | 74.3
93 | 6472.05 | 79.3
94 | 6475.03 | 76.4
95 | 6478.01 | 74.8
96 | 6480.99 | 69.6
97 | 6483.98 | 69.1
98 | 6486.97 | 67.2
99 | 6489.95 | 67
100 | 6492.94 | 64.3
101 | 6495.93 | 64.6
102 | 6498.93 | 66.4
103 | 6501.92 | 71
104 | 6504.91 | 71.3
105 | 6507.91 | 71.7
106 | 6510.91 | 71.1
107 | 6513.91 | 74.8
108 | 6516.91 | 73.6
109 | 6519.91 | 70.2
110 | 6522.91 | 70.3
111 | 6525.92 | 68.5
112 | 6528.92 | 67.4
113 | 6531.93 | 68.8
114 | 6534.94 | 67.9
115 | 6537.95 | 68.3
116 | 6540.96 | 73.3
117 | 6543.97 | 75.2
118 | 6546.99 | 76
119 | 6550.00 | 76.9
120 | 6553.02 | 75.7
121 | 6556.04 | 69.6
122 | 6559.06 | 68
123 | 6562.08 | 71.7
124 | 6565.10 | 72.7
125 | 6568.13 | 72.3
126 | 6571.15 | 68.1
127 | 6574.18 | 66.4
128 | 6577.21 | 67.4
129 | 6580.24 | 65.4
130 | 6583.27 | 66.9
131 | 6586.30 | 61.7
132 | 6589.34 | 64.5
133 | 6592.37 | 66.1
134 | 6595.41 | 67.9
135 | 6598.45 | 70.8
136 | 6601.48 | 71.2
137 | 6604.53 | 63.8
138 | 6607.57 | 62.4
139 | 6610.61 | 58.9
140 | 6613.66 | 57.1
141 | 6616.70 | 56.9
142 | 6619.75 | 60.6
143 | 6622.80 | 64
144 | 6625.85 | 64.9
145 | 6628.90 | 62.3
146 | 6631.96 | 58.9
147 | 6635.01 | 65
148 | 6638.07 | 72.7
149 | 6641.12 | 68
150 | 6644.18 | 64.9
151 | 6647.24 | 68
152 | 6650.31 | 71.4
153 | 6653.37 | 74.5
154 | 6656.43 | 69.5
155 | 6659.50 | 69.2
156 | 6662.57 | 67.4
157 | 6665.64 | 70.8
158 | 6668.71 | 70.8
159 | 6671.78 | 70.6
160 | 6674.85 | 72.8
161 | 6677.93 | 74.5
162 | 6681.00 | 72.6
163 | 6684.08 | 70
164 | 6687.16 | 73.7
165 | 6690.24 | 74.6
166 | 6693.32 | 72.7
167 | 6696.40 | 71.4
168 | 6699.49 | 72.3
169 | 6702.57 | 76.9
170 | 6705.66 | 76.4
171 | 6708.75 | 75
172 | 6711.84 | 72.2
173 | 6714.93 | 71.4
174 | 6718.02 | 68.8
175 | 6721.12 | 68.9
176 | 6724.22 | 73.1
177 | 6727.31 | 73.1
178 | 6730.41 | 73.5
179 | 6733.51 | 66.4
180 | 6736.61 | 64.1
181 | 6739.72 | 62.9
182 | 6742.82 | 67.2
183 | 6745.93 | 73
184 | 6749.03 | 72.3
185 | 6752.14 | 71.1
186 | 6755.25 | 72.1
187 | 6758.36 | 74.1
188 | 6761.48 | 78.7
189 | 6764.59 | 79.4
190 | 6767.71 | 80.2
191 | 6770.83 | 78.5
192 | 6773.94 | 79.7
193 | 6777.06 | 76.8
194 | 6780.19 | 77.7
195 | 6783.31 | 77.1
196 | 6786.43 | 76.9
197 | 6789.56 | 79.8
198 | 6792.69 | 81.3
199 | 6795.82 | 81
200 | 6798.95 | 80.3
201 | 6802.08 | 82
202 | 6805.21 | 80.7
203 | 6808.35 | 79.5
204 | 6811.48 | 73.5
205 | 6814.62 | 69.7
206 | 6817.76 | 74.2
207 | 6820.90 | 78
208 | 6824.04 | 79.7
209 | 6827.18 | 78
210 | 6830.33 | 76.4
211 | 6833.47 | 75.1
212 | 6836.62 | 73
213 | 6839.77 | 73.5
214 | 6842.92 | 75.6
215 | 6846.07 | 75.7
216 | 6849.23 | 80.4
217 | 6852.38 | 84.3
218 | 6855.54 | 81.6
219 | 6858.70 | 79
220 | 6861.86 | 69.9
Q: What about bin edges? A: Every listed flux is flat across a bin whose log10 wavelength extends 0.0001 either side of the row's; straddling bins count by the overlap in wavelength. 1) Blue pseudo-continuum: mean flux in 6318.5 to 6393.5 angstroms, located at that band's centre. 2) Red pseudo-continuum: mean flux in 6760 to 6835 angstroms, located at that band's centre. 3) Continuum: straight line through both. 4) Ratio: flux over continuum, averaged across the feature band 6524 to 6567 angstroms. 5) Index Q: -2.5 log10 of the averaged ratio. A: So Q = 0.051 mag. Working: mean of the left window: 72.4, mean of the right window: 78.1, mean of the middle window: 71.4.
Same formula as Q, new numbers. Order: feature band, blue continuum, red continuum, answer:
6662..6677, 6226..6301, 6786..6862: 0.066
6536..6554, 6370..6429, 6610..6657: -0.114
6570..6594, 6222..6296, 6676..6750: 0.081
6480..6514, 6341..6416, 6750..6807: 0.071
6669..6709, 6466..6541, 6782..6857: 0.022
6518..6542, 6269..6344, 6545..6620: -0.019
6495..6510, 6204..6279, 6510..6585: 0.019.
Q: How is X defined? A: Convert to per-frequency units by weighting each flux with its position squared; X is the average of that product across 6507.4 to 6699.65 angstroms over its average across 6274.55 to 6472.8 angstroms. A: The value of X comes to 1.0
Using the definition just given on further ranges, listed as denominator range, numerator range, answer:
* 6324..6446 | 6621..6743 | 1.08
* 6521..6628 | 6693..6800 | 1.16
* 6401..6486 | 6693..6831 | 1.18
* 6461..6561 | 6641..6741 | 1.06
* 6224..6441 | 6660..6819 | 1.19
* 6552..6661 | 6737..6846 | 1.21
